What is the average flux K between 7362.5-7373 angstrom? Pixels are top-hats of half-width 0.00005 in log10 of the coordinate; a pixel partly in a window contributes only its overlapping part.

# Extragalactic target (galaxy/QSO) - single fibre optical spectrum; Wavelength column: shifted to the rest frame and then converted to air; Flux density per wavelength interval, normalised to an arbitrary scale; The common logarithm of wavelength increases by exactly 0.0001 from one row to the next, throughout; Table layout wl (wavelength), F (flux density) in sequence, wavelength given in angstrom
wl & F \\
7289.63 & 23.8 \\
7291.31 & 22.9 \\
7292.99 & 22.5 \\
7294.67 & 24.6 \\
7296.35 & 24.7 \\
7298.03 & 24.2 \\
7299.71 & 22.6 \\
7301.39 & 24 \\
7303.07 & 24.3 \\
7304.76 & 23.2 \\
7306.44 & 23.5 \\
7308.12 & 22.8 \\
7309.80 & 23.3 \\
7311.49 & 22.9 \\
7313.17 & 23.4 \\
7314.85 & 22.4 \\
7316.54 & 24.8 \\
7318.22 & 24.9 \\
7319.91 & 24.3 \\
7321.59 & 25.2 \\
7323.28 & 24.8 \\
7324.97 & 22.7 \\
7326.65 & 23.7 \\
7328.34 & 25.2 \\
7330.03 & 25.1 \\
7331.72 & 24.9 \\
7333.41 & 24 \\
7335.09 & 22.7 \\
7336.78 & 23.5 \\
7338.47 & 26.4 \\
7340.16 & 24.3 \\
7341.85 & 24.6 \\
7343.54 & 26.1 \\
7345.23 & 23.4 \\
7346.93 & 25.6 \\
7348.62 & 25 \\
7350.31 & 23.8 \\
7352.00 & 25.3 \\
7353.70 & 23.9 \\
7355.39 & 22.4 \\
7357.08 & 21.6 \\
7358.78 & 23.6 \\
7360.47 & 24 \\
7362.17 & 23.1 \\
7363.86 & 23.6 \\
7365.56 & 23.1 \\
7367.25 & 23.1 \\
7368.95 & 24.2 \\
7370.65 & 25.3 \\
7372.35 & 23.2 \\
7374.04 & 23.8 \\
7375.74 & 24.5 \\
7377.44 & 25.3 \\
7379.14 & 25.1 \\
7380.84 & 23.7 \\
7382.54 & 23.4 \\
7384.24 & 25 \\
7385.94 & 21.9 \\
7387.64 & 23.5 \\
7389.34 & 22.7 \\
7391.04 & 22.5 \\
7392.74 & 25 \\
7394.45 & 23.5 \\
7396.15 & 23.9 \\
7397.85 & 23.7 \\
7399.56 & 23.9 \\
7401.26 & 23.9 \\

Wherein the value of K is 23.7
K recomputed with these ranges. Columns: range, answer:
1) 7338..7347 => 24.9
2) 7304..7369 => 24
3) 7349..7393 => 23.7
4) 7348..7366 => 23.6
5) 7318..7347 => 24.5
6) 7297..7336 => 23.9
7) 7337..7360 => 24.3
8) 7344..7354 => 24.6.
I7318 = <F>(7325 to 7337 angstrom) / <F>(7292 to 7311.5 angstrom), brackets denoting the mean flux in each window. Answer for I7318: 1.02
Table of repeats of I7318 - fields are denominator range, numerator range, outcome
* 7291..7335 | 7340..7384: 1.01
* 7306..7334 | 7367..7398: 0.99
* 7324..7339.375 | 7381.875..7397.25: 0.97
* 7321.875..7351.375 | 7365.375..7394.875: 0.97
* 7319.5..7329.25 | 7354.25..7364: 0.95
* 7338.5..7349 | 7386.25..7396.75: 0.94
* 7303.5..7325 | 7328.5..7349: 1.04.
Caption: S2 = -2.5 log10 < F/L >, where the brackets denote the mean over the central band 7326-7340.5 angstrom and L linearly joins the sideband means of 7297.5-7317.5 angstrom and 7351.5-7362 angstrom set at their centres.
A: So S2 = -0.05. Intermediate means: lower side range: 23.5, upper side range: 23.4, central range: 24.4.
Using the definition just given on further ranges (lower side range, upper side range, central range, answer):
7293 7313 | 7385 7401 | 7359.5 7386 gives -0.02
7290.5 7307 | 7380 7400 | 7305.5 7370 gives -0.02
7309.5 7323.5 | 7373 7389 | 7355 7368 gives 0.04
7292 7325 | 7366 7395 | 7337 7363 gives -0.02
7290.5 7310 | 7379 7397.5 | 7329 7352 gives -0.05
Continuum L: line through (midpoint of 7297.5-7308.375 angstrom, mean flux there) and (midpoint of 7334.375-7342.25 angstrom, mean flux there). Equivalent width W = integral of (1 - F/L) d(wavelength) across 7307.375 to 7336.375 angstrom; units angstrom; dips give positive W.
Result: 0.00 angstrom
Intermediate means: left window 23.5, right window 24.3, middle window 23.9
